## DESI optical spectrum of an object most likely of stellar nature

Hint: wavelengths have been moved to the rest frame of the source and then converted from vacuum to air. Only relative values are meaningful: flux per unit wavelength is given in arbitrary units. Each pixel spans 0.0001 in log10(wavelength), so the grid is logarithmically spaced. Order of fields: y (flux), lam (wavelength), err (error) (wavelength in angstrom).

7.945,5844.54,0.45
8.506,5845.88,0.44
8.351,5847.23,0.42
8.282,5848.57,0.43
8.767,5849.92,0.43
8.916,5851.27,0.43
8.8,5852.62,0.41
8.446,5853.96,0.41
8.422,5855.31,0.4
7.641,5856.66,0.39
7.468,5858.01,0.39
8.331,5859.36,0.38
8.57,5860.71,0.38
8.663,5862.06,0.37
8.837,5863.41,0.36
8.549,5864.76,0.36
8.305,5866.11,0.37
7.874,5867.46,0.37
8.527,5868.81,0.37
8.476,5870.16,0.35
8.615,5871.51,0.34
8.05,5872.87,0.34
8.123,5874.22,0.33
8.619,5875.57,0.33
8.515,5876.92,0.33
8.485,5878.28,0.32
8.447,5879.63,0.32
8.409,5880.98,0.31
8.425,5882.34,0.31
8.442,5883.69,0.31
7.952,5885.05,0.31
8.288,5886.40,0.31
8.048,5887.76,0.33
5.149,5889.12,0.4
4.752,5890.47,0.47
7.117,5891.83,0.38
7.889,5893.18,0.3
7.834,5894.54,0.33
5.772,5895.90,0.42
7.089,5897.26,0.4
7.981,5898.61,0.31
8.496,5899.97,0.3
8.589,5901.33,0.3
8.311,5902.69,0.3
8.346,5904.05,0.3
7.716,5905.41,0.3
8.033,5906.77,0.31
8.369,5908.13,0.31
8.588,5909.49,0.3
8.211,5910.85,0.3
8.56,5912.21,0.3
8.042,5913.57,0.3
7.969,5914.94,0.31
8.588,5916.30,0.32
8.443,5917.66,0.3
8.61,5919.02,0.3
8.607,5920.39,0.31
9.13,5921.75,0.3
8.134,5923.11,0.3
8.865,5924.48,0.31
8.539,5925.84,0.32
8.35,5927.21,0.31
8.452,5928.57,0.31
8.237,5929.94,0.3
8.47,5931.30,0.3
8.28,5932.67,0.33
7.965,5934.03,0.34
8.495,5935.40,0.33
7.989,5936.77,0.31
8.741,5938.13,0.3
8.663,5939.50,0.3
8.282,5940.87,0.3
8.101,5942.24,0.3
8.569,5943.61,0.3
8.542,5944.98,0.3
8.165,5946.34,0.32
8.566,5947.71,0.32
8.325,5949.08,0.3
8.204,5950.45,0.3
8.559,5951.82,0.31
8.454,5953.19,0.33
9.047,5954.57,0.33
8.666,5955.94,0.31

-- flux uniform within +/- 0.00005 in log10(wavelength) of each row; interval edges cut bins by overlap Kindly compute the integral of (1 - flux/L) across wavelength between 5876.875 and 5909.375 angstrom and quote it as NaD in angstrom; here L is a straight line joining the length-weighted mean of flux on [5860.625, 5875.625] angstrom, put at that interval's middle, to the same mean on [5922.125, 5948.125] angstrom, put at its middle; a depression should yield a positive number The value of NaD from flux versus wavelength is 2.5 angstrom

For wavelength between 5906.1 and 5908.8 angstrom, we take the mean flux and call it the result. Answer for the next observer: 8.2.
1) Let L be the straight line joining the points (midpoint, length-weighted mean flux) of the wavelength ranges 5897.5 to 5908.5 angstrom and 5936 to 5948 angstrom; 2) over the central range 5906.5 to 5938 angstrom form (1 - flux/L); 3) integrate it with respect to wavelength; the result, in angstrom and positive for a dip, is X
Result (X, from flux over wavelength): -0.4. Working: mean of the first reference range 8.18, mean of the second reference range 8.4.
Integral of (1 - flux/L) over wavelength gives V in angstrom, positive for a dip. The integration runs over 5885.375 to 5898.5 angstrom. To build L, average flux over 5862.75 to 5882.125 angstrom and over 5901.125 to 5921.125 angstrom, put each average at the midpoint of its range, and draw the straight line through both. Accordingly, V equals 2.2 angstrom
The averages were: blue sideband 8.42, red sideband 8.33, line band 6.96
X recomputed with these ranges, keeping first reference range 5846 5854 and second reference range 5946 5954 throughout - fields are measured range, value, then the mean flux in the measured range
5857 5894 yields 2.2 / 8.03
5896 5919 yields 0.9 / 8.16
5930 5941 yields 0.1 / 8.36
